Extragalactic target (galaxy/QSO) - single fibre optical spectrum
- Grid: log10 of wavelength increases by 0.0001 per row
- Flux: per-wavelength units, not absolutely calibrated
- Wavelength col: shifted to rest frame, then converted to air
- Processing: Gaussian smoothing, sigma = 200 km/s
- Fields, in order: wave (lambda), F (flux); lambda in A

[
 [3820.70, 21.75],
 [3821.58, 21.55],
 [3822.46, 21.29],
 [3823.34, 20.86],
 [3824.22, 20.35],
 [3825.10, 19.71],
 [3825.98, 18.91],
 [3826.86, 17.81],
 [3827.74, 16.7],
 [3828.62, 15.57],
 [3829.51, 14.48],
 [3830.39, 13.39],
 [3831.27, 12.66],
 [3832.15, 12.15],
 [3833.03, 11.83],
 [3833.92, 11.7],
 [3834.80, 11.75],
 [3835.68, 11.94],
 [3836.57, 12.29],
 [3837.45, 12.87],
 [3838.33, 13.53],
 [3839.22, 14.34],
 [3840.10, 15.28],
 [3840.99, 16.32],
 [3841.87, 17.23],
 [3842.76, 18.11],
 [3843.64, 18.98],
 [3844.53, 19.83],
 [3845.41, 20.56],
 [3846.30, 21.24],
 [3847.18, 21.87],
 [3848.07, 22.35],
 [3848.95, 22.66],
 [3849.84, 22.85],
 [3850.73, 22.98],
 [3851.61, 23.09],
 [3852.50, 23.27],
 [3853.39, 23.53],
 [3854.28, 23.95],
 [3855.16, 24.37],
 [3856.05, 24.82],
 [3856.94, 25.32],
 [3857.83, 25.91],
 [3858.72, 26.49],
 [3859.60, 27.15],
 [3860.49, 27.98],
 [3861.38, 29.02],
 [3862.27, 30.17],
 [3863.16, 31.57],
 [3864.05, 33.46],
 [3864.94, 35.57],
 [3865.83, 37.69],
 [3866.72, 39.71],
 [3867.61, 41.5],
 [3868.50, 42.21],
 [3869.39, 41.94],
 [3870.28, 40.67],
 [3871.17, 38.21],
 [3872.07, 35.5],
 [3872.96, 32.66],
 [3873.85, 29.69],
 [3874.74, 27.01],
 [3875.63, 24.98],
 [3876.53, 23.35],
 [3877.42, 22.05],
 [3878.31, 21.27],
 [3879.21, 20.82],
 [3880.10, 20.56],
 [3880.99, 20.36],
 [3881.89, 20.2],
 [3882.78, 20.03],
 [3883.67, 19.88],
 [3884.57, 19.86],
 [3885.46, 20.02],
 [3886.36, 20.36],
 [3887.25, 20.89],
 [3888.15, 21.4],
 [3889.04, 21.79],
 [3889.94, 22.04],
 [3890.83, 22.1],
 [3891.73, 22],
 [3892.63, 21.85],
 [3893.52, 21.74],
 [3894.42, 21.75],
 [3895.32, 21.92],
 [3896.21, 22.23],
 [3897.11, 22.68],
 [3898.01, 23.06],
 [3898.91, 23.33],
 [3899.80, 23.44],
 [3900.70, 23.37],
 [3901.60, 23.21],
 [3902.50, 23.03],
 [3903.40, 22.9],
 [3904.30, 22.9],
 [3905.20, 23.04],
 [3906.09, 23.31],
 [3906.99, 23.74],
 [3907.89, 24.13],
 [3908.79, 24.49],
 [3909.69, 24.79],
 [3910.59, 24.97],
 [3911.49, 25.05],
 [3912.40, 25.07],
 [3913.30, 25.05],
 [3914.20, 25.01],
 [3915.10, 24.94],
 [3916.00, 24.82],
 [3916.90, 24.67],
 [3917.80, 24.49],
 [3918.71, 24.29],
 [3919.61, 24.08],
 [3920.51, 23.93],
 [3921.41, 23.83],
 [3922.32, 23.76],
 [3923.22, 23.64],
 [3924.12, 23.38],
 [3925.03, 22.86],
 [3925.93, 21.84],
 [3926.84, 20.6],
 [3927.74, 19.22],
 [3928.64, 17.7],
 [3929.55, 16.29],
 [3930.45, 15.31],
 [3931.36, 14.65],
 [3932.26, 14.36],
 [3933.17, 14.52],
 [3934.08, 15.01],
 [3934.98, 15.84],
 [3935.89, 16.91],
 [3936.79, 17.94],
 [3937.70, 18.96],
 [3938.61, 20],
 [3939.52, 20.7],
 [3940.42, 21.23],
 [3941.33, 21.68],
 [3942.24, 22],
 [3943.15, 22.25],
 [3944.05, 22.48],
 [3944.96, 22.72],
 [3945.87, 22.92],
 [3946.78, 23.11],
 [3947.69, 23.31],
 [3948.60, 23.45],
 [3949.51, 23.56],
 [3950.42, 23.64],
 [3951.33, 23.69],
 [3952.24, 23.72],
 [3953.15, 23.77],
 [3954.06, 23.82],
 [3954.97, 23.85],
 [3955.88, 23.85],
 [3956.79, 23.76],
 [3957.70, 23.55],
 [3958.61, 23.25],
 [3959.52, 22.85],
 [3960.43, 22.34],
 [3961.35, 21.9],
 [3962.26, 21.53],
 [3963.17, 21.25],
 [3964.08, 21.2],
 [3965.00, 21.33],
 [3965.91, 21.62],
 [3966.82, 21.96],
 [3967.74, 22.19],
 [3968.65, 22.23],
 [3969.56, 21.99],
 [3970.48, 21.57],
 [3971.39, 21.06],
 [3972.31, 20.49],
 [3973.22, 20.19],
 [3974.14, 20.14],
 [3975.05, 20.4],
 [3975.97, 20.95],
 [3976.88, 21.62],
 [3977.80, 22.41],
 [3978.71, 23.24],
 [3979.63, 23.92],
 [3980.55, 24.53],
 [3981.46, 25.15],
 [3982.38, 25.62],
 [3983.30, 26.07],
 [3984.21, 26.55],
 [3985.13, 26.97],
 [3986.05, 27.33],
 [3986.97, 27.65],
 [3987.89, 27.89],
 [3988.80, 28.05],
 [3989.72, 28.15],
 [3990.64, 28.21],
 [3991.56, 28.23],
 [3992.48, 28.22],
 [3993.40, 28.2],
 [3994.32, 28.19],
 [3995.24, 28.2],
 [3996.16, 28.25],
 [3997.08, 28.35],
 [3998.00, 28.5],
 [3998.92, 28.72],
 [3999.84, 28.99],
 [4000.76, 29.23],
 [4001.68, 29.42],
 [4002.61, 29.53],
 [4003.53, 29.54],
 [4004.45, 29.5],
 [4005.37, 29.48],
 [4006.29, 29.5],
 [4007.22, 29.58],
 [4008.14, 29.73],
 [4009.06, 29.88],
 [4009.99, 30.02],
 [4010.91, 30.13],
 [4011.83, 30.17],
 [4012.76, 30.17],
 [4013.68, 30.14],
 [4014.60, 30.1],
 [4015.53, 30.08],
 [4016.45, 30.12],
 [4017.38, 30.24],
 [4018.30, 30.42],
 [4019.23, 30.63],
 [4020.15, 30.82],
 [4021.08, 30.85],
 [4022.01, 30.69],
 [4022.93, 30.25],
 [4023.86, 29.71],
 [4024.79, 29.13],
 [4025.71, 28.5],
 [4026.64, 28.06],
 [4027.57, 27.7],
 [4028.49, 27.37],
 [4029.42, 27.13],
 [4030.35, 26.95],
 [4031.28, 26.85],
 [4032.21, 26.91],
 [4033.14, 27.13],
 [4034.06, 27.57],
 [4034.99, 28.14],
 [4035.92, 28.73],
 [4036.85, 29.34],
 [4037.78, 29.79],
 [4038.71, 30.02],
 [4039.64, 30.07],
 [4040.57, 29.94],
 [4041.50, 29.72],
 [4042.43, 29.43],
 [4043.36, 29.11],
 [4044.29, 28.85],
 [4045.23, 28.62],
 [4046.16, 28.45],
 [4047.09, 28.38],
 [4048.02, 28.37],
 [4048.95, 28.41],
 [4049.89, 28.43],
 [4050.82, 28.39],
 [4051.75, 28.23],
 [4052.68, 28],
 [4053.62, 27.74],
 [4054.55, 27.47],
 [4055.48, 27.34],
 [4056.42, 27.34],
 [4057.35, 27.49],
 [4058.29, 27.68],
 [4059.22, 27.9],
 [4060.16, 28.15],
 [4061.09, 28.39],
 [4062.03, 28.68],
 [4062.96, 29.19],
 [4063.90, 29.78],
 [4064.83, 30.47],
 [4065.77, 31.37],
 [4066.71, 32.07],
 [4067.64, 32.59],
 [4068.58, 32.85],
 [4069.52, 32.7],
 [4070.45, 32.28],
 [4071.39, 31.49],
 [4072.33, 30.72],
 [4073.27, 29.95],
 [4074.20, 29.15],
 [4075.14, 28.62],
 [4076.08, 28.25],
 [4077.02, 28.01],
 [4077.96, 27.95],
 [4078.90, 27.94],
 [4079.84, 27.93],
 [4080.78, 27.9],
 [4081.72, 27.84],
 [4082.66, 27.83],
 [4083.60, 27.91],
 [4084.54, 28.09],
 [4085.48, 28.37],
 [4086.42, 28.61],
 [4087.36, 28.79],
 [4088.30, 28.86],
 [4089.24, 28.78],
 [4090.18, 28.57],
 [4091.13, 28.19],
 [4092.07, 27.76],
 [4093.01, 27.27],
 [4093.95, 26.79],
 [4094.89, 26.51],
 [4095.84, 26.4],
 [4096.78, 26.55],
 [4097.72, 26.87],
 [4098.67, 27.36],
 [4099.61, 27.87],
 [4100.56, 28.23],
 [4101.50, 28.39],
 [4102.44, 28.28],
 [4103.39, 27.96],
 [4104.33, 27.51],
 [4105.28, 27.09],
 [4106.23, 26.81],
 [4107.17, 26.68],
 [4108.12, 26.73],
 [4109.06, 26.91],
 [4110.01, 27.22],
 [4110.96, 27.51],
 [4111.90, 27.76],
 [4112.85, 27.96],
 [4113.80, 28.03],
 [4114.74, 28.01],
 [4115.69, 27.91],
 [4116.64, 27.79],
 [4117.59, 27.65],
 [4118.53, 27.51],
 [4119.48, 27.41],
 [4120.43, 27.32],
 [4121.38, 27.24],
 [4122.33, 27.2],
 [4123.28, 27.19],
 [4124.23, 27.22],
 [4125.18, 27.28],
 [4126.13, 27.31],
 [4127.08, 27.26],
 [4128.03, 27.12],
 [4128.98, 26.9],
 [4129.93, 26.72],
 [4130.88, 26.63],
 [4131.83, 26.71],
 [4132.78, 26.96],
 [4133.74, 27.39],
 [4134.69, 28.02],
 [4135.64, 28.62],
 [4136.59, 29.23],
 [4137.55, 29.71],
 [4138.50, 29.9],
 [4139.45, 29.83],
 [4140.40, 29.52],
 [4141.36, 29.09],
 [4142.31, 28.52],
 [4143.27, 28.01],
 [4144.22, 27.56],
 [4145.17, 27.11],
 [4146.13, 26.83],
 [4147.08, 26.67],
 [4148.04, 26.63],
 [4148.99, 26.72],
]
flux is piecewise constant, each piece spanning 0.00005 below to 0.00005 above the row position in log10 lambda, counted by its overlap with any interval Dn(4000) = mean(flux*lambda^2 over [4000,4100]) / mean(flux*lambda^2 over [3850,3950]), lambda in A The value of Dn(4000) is 1.30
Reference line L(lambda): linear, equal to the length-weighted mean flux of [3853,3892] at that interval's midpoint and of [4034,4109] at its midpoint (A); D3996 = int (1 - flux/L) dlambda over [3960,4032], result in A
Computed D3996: 3.6 A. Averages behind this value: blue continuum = 27.3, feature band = 26.7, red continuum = 28.6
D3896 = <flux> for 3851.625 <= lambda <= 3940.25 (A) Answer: 24.2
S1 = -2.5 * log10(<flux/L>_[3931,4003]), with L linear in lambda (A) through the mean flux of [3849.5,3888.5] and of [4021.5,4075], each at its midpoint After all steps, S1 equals 0.21 mag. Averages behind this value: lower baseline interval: 27.4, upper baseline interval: 29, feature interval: 23.4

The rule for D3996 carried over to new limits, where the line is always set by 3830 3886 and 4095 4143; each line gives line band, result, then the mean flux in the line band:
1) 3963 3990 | 2.2 A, 23.5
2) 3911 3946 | 5.2 A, 21.1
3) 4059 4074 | -2.1 A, 30.6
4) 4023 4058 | -2.5 A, 28.4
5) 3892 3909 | 1.0 A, 22.9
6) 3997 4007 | -1.3 A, 29.2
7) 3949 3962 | 0.9 A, 23.4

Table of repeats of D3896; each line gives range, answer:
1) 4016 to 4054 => 28.9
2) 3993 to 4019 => 29.5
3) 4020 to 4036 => 28.4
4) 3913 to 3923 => 24.4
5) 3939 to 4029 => 25.8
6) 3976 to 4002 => 26.9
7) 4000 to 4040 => 29.3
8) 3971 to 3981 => 21.7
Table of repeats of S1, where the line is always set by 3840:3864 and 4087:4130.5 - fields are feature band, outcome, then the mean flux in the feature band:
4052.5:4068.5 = -0.09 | 29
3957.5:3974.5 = 0.17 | 21.7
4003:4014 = -0.15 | 29.8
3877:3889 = 0.16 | 20.6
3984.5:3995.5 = -0.09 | 27.9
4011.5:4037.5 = -0.11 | 29.1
